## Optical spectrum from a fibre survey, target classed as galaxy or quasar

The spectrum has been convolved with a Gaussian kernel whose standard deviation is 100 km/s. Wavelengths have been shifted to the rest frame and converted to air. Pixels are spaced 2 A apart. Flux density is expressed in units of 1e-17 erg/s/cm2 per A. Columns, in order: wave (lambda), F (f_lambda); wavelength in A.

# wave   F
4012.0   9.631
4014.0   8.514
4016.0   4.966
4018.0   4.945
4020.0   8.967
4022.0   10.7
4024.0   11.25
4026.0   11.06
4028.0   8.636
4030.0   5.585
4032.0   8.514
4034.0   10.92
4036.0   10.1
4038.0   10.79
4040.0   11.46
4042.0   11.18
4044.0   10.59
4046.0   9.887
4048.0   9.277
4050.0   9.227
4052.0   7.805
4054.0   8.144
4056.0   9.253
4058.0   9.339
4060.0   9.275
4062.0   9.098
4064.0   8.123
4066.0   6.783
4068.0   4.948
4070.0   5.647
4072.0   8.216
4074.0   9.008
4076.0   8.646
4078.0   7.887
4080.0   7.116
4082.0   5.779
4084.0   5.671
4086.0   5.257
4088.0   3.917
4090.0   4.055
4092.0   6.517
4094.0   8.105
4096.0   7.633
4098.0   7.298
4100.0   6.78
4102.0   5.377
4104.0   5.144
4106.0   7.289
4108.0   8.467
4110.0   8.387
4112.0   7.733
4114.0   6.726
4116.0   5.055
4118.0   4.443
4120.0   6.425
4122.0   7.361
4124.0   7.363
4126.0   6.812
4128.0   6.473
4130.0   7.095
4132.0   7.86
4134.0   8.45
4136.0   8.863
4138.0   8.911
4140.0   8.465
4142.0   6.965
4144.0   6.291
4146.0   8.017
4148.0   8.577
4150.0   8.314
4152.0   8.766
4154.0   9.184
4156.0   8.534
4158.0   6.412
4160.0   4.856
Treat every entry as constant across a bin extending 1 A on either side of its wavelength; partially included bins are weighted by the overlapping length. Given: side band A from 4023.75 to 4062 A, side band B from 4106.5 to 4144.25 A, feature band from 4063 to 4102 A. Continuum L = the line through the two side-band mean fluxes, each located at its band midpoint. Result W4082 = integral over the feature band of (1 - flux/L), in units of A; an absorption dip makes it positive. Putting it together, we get 8.3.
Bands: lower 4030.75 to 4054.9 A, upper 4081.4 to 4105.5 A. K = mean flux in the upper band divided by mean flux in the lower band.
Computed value 0.6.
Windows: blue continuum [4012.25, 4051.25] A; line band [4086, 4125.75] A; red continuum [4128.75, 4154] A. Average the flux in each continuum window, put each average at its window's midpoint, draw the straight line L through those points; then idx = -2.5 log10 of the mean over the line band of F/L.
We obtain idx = 0.286 mag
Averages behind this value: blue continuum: 9.29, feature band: 6.5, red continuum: 8.08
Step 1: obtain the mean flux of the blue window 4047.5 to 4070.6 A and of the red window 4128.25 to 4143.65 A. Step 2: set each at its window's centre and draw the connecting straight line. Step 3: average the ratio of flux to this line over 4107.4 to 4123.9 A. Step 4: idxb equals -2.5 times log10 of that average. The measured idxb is 0.171 mag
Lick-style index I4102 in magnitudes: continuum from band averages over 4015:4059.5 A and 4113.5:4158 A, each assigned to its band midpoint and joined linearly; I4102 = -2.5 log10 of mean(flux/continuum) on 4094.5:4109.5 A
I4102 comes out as 0.16 mag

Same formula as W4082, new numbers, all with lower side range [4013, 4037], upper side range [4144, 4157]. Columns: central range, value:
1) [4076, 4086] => 2.2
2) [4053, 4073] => 1.7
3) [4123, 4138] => 1.4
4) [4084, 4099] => 4.3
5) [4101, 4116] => 2.8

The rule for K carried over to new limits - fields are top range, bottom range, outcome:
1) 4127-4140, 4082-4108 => 1.29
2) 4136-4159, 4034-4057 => 0.82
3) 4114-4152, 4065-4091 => 1.15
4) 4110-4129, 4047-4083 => 0.83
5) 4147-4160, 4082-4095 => 1.43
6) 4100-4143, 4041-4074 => 0.83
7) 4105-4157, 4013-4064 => 0.83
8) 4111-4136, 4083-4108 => 1.12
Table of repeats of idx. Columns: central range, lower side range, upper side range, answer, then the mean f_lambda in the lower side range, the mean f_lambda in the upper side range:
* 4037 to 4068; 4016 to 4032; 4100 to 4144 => -0.139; 8.49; 7.1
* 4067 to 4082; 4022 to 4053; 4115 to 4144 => 0.200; 9.78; 7.15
